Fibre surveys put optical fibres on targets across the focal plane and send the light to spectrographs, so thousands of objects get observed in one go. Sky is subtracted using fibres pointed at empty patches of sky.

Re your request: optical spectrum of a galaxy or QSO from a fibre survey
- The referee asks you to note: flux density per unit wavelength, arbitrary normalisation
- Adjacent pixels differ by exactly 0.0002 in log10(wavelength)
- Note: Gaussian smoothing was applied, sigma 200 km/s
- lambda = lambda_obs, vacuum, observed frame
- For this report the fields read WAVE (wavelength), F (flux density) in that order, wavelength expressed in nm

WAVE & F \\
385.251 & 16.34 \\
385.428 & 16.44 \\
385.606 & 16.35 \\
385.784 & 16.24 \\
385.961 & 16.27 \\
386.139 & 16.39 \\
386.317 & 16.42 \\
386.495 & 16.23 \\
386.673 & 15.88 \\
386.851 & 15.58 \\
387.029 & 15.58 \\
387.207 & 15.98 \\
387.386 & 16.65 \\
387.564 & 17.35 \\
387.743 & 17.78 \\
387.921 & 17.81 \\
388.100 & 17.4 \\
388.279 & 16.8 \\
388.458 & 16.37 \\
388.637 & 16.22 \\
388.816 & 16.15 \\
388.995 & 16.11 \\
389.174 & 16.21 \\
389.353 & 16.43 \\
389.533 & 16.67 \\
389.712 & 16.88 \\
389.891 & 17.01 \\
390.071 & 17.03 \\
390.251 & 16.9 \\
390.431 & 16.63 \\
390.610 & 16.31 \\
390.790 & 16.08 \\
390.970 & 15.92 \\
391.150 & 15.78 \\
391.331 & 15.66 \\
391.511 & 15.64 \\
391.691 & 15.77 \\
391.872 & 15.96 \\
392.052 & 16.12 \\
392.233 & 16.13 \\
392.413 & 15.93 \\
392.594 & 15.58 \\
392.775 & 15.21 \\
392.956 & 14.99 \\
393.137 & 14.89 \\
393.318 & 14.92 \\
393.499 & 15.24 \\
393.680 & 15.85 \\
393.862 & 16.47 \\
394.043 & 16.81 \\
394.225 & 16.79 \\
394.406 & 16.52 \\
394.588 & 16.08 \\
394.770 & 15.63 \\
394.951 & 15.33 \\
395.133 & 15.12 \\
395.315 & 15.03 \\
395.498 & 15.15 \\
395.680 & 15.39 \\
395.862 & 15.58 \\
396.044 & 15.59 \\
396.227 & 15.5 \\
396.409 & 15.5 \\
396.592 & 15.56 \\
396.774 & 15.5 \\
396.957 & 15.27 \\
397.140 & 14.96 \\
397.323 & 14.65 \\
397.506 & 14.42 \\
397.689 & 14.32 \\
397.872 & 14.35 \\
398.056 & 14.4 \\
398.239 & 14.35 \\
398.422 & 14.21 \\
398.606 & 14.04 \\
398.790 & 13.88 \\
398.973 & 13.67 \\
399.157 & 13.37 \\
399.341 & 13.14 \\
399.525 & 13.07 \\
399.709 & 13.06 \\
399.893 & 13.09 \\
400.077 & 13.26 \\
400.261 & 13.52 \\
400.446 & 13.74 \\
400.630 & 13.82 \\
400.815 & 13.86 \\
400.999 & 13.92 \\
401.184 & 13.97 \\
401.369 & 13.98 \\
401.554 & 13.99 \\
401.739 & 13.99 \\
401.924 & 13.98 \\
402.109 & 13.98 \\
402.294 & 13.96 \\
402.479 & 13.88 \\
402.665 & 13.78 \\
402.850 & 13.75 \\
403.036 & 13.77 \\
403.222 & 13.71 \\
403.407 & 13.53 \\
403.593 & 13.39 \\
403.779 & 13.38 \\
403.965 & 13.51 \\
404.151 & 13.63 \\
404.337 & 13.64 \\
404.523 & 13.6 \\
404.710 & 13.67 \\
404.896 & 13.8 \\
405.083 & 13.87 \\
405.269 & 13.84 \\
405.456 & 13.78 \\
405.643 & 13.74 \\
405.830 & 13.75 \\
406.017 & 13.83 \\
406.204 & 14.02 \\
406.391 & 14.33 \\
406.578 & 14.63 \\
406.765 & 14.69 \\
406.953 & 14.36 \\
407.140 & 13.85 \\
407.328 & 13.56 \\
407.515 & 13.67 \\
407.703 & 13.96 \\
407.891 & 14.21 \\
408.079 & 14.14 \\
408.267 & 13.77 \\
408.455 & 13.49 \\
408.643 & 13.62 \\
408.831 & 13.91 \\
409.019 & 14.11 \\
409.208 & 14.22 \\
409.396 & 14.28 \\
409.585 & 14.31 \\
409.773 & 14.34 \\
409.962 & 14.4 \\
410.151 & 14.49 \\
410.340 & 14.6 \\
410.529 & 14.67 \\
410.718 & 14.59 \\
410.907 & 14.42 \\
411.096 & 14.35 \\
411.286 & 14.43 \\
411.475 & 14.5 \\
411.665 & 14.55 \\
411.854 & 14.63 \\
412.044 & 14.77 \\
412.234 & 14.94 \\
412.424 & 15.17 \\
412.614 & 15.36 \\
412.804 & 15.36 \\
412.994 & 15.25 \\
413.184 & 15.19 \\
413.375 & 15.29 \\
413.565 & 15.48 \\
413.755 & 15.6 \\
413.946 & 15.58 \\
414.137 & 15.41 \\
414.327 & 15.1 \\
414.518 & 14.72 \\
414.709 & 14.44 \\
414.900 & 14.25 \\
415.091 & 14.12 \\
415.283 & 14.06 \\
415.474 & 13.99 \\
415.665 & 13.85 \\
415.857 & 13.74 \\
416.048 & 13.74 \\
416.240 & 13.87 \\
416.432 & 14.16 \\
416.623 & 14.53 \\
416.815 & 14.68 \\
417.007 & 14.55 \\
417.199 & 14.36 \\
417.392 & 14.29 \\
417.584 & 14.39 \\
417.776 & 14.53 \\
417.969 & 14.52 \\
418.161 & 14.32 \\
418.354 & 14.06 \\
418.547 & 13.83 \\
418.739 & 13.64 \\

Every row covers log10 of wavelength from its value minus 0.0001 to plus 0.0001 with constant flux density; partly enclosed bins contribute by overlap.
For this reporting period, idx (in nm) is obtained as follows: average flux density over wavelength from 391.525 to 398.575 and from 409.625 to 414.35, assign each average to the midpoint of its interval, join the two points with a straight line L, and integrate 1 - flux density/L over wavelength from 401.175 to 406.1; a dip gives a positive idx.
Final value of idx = 0.45 nm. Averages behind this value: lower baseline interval 15.4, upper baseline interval 14.9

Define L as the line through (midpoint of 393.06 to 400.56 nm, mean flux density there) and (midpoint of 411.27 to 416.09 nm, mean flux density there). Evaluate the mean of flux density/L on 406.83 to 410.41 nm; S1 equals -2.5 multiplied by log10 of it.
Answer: 0.05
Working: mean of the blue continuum 14.8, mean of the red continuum 14.8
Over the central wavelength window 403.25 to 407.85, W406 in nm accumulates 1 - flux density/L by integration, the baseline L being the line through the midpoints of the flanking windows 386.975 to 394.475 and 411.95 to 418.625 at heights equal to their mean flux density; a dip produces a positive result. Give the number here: 0.429 nm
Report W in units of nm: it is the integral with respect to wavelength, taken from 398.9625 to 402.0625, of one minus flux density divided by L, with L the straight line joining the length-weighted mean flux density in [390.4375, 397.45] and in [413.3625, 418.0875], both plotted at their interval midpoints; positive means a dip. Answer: 0.342 nm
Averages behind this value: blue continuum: 15.6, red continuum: 14.5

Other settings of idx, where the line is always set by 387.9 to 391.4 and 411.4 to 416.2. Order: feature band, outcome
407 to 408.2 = 0.10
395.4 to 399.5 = 0.33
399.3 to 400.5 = 0.19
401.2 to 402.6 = 0.15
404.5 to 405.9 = 0.15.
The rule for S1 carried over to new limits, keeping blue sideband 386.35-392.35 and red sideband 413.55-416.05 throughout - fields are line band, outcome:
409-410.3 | 0.05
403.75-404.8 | 0.13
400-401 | 0.14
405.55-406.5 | 0.09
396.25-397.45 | 0.04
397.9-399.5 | 0.14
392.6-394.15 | 0.04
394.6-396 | 0.04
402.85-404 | 0.14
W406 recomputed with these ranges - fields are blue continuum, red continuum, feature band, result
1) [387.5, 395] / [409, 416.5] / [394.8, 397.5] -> 0.099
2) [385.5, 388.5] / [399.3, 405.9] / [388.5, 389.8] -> -0.019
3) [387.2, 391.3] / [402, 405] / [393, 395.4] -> -0.020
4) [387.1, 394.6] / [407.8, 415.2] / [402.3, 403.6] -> 0.134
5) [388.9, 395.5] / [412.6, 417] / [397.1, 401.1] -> 0.443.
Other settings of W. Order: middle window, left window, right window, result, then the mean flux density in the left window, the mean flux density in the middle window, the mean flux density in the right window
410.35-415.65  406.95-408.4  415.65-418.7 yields -0.274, 13.9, 14.8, 14.2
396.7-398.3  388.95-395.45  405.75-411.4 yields 0.074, 16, 14.7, 14.2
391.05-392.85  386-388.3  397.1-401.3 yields -0.033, 16.6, 15.8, 13.9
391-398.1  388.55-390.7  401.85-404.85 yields 0.018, 16.6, 15.5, 13.7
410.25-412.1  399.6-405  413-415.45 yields 0.008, 13.7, 14.5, 14.9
